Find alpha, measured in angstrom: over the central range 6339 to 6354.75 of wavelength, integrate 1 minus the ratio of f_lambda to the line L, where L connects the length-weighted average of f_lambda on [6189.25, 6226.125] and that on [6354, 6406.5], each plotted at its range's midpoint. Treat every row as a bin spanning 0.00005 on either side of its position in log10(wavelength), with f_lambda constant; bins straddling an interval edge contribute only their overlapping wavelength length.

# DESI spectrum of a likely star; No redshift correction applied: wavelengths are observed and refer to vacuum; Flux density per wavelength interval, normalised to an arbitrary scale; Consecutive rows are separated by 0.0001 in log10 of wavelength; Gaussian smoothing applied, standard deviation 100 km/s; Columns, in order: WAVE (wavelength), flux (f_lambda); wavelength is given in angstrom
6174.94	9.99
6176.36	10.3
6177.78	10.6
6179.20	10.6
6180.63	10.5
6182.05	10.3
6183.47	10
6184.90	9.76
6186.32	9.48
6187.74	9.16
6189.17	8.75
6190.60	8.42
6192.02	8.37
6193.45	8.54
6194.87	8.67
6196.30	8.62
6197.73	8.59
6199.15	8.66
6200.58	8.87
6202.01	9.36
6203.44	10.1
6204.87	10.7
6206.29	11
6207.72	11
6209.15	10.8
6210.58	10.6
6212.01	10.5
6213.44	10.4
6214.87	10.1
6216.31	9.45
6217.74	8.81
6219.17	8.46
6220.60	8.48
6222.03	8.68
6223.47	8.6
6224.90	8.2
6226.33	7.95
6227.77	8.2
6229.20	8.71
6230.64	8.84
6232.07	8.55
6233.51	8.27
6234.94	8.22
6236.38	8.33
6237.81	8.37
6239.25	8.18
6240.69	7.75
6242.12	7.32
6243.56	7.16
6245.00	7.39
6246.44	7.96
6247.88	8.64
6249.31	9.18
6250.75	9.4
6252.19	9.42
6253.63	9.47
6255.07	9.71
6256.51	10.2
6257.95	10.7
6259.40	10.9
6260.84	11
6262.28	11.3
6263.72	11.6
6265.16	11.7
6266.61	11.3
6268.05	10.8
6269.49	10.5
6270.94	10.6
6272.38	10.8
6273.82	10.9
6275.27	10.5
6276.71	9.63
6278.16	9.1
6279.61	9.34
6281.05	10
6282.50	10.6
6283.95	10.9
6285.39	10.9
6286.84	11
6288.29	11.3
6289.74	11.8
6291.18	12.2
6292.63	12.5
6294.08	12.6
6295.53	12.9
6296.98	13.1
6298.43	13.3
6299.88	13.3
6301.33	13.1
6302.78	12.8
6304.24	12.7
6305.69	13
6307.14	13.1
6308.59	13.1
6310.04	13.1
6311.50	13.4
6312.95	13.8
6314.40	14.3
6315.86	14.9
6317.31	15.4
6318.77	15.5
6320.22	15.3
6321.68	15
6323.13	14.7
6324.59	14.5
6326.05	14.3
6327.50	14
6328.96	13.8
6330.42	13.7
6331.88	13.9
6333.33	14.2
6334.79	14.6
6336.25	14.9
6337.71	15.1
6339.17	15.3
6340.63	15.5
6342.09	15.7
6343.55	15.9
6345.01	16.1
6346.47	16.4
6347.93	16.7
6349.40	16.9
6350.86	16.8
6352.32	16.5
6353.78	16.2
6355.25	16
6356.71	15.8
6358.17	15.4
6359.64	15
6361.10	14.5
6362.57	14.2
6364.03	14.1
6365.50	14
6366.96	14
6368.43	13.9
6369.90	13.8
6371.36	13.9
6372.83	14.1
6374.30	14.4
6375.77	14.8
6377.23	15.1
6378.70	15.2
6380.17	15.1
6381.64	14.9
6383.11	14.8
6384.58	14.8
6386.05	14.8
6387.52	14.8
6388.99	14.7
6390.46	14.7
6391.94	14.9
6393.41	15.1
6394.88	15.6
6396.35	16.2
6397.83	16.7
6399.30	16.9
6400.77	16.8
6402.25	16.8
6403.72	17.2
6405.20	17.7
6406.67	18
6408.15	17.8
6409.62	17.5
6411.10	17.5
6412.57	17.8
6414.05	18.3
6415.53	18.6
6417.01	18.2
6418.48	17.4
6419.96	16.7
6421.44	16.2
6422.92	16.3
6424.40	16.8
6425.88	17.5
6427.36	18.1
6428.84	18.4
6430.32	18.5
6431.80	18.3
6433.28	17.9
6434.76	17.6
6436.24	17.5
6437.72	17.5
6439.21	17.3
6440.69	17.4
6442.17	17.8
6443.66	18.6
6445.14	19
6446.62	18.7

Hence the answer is -2.40 angstrom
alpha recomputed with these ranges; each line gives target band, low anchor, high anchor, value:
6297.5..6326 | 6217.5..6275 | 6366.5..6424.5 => -3.9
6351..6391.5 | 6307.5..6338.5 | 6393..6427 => 2.7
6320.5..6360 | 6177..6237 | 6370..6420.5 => -3.3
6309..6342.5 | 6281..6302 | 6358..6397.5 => -3.7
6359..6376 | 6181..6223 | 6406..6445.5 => 1.5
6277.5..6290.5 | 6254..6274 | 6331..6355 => 1.6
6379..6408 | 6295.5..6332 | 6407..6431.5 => 1.5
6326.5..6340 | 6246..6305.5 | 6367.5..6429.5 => -1.0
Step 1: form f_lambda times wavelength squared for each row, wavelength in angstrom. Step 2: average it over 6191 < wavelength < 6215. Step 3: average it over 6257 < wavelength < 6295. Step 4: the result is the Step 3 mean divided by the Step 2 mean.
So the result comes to 1.2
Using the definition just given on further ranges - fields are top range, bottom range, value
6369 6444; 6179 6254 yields 1.94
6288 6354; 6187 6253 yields 1.66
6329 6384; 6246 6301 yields 1.42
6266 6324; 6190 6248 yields 1.43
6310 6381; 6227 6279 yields 1.62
